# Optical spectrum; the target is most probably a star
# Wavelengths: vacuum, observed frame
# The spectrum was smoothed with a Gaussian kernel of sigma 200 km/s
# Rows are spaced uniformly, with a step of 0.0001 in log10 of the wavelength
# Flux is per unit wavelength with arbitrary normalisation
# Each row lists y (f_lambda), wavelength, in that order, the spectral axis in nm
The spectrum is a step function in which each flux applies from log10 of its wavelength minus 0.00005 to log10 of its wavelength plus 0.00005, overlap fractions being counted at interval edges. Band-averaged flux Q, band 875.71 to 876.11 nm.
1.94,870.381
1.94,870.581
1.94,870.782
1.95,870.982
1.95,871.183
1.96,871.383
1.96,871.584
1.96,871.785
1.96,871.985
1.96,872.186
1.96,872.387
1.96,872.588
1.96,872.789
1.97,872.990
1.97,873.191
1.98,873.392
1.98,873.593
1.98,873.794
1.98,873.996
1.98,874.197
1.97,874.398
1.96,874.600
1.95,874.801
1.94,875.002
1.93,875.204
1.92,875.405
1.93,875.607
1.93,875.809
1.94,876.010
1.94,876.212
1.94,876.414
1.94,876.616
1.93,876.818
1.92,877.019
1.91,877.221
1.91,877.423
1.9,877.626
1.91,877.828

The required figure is 1.94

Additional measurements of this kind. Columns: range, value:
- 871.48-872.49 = 1.96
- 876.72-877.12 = 1.93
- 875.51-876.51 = 1.94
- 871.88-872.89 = 1.96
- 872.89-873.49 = 1.97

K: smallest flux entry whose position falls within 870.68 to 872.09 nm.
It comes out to 1.94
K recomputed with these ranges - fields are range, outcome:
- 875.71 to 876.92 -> 1.93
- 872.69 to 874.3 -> 1.96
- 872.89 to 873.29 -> 1.97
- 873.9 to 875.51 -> 1.92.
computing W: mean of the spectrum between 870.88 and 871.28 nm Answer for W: 1.95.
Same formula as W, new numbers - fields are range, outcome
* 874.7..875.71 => 1.93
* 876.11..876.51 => 1.94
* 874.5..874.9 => 1.96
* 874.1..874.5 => 1.97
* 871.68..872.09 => 1.96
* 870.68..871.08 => 1.95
